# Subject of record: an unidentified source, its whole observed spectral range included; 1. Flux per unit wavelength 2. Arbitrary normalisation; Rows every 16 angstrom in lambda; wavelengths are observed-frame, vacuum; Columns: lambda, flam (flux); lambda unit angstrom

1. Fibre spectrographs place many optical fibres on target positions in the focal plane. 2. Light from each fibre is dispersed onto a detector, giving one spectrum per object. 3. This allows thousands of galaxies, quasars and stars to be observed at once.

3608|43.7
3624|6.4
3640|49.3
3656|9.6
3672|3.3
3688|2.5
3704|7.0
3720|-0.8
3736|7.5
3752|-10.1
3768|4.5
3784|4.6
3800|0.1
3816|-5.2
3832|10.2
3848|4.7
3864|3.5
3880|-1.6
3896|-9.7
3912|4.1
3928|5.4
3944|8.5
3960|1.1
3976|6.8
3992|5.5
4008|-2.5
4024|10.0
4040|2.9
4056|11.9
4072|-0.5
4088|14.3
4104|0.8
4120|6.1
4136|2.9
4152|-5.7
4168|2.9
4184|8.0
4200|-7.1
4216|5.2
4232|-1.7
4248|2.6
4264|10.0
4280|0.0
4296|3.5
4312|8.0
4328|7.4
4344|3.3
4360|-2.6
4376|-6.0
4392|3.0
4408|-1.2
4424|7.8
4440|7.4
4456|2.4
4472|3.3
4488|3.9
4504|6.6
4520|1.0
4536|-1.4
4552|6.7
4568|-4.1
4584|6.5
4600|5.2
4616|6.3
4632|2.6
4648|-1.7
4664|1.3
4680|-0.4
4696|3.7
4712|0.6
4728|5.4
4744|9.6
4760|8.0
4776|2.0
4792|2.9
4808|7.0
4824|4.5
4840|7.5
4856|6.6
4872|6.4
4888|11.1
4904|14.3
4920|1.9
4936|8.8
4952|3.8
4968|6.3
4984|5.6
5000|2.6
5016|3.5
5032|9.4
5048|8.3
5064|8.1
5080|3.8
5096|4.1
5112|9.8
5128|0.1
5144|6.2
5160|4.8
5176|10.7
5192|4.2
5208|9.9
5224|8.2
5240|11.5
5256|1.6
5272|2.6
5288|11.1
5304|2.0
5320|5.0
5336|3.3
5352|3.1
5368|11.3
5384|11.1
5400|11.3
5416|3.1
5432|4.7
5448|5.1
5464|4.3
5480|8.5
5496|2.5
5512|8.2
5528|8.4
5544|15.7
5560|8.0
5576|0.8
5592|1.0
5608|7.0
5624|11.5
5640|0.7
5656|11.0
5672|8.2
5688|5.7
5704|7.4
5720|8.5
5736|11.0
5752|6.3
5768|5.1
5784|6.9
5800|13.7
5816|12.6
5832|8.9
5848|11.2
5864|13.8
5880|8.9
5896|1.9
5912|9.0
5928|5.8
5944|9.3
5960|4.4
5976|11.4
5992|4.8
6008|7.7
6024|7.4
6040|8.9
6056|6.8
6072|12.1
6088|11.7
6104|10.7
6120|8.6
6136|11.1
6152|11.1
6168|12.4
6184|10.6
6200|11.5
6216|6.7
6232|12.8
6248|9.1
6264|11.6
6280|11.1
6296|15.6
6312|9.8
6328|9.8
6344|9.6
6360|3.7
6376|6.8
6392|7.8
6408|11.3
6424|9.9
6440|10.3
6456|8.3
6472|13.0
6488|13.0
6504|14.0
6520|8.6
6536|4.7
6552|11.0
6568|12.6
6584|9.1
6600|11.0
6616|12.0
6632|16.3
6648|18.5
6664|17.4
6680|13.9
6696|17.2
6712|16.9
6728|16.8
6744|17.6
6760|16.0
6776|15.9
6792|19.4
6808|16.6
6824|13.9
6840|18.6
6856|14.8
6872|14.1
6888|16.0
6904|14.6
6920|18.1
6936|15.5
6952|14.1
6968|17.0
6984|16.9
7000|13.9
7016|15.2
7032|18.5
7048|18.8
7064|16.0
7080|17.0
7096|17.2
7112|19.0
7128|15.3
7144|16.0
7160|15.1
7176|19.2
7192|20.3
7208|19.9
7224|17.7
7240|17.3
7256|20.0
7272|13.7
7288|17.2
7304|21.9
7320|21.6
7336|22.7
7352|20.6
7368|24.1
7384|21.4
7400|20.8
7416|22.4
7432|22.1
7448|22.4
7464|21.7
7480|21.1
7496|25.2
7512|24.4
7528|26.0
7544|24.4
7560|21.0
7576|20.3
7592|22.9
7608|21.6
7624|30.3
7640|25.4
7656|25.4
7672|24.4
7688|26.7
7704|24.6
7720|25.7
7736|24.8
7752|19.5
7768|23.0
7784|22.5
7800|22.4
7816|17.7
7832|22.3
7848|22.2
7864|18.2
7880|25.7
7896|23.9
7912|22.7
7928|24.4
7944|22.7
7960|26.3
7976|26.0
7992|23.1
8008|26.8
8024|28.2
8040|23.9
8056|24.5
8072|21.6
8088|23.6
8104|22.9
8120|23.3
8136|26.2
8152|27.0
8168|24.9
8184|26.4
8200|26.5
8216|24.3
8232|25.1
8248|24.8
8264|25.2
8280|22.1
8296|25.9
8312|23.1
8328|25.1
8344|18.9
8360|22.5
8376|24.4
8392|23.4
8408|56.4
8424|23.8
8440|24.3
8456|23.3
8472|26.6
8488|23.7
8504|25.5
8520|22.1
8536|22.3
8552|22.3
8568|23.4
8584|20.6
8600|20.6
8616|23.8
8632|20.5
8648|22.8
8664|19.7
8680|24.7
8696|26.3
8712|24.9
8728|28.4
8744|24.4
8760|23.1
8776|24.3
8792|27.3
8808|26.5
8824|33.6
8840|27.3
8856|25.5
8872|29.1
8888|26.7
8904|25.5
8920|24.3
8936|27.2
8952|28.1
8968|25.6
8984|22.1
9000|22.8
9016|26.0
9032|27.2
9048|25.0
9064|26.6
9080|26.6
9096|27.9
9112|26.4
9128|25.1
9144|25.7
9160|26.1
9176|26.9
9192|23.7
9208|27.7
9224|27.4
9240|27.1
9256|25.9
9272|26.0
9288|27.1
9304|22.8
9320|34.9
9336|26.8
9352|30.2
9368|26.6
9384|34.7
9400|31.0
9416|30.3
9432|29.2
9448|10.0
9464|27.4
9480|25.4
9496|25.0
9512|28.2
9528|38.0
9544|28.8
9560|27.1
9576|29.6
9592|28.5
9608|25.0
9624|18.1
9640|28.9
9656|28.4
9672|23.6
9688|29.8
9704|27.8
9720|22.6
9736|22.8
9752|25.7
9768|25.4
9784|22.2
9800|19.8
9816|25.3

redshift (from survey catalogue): 0.661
